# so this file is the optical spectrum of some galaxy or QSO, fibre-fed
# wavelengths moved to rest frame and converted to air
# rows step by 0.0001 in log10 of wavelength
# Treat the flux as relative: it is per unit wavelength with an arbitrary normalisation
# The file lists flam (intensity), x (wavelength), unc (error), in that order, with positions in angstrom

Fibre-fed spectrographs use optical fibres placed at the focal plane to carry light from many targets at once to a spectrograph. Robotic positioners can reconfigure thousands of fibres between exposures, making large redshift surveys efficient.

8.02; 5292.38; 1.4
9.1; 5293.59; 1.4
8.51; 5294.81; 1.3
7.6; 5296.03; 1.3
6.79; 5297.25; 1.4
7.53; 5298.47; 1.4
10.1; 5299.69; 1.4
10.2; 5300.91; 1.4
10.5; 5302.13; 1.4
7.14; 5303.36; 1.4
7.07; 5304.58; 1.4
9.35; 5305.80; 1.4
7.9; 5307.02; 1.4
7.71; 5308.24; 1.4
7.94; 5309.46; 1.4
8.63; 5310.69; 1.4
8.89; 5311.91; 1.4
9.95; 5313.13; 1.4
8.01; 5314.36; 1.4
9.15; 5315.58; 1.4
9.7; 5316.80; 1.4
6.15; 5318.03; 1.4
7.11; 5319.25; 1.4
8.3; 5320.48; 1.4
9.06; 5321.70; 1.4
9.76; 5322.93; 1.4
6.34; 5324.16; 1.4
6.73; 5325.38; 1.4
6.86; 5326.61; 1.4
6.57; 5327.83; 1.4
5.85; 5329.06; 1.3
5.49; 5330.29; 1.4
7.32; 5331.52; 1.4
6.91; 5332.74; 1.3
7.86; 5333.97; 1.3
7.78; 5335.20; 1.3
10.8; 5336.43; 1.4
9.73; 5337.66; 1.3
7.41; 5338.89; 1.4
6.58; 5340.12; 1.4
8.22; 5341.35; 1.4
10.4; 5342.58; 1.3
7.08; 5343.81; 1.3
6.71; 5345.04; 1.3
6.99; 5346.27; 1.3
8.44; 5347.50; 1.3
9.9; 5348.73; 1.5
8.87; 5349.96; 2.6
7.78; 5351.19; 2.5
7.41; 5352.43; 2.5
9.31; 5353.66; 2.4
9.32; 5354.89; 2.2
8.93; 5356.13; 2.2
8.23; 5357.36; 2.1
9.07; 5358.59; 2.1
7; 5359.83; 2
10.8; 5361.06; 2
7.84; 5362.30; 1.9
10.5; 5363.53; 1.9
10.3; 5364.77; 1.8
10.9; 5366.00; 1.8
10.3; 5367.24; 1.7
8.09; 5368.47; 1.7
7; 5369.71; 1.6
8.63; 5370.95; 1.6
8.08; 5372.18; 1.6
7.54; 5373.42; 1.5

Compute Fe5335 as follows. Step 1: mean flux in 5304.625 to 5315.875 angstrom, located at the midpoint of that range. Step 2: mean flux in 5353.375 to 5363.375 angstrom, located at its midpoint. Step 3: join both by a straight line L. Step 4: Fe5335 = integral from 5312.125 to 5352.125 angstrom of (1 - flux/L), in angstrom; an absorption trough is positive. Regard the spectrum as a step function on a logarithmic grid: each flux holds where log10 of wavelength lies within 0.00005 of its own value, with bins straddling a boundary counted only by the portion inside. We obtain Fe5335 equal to 3.4 angstrom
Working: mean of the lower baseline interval 8.53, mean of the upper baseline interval 8.87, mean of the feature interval 7.94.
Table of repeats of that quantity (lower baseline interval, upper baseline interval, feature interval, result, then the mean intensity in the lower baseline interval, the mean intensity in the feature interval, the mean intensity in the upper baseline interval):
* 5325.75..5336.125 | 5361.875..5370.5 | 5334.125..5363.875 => -1.45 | 6.94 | 8.52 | 9.29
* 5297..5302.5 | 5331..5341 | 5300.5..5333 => 2.60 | 9.11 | 7.94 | 8.06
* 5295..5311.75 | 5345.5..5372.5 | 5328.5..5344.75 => 1.58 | 8.36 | 7.79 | 8.8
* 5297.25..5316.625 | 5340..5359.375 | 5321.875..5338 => 1.79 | 8.64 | 7.54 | 8.36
